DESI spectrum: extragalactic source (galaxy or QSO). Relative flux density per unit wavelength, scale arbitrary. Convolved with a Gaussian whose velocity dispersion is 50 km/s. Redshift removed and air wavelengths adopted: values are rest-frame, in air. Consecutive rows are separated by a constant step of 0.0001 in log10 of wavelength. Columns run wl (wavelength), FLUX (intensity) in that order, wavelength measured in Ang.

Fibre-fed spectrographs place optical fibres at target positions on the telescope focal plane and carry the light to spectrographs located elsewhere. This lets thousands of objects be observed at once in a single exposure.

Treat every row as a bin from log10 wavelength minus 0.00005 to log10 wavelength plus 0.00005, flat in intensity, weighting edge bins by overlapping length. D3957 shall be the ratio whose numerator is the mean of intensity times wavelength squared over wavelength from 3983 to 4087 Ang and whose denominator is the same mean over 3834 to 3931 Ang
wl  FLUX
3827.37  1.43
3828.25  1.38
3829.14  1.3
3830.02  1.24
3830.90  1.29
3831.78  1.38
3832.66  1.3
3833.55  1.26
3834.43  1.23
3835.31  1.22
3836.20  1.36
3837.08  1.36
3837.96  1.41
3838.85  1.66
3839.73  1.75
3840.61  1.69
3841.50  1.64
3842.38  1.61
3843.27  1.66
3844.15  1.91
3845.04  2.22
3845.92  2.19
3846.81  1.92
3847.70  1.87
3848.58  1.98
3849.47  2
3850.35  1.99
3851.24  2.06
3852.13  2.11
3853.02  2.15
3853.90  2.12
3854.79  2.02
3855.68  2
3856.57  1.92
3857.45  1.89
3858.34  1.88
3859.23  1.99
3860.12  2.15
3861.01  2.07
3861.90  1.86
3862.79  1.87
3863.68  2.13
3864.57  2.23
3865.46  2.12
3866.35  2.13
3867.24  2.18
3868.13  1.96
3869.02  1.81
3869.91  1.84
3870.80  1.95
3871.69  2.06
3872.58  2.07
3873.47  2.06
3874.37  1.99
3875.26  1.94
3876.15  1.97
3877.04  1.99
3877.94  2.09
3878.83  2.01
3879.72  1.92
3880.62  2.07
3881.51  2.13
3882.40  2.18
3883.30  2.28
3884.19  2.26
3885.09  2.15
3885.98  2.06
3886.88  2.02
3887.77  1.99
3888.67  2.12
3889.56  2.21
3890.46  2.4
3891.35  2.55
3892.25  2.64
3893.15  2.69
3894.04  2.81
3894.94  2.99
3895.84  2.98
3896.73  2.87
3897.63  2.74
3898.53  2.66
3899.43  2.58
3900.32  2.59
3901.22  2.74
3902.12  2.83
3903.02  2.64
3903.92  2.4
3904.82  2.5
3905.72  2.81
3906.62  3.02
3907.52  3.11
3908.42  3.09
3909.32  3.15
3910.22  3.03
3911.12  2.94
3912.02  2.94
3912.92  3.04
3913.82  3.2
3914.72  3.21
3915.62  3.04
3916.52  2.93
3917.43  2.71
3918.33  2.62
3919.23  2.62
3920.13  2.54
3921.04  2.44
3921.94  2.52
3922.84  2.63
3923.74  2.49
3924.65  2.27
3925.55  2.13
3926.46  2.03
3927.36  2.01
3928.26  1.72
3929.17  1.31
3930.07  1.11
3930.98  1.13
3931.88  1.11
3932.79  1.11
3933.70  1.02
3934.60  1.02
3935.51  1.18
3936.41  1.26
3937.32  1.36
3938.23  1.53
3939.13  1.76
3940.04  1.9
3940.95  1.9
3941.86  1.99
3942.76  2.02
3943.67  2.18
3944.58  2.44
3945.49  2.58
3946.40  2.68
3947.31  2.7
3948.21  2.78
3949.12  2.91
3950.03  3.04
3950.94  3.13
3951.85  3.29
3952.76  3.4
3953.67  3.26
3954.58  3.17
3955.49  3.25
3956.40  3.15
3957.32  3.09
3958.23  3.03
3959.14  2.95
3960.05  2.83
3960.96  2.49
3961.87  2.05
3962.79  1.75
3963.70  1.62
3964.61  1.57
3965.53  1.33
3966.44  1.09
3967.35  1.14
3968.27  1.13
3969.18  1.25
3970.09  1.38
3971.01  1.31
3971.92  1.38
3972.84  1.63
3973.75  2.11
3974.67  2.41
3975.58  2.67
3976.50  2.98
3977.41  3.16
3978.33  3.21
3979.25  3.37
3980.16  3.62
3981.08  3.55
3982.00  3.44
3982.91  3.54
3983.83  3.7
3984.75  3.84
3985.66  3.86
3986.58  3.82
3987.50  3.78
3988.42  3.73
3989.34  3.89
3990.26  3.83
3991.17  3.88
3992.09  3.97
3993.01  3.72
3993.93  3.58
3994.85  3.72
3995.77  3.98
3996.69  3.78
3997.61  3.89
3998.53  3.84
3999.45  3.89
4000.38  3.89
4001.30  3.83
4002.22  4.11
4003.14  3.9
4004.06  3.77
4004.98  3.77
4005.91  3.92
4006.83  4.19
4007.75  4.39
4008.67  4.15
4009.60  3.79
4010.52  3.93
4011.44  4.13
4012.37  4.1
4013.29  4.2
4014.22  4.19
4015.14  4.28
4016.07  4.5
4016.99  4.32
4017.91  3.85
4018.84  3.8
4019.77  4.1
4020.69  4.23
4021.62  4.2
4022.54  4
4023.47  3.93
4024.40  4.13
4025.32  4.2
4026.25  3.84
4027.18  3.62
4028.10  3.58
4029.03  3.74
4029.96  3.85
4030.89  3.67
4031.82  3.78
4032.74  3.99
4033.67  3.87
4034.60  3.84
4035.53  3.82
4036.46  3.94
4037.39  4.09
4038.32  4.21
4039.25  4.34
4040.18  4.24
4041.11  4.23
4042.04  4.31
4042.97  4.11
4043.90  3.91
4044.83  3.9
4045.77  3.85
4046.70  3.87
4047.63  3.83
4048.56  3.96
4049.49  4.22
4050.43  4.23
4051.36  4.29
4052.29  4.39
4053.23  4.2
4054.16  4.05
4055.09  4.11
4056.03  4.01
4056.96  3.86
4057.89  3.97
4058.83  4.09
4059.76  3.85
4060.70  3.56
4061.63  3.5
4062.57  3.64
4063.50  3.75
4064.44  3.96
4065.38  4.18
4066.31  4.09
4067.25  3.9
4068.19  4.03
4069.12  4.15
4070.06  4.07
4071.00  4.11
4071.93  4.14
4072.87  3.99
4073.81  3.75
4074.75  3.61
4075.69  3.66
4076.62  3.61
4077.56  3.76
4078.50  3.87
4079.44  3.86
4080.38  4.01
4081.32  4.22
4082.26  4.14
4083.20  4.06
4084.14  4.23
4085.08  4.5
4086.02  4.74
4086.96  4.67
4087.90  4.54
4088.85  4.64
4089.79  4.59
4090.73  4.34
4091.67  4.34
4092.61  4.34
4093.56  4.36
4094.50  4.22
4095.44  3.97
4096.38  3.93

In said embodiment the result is 1.93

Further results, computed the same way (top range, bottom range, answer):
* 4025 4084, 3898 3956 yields 1.75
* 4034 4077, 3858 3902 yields 1.95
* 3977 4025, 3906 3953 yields 1.73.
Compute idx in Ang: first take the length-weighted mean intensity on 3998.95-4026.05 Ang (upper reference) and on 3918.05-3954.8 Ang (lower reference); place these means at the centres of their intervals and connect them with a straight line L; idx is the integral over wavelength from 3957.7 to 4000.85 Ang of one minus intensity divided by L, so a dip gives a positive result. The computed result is 4.8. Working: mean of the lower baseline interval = 2.15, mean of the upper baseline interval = 4.06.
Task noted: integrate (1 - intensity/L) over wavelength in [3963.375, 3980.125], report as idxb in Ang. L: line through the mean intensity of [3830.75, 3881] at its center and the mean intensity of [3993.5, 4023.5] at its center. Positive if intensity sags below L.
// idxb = 7.34 Ang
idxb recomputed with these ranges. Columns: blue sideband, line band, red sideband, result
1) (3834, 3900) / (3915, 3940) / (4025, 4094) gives 6.97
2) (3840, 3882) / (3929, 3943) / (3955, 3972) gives 4.11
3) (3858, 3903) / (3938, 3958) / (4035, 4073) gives 1.93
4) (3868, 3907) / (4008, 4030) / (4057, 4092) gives -3.06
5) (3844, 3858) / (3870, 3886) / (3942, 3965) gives 1.01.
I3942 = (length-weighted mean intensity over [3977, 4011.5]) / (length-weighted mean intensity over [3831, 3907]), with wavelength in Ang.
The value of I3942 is 1.8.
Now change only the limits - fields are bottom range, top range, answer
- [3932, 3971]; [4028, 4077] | 1.85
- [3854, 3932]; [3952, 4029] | 1.44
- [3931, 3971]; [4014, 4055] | 1.91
